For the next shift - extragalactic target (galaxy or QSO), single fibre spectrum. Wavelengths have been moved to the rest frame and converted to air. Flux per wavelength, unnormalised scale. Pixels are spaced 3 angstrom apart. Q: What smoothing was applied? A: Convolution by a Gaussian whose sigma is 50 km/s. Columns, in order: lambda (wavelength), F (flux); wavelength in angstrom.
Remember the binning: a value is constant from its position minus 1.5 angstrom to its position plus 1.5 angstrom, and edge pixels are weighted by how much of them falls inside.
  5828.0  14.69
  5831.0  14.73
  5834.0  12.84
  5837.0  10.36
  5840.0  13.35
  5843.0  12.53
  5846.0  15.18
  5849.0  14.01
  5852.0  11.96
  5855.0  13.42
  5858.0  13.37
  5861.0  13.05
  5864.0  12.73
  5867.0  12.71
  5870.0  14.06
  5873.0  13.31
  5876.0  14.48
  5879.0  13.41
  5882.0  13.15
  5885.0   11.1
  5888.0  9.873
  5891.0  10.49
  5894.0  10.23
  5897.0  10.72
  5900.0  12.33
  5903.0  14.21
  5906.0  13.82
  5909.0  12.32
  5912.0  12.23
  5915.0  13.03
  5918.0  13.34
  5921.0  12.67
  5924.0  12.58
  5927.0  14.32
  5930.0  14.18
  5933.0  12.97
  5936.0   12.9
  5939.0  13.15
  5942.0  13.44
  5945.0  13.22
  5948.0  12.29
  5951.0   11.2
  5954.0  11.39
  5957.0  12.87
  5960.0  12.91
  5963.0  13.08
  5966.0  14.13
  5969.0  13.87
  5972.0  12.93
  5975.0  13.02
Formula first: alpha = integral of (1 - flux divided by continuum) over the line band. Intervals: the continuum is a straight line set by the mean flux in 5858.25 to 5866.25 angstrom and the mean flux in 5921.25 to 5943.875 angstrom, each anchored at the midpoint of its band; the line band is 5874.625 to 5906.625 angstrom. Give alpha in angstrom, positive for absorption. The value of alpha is 2.4 angstrom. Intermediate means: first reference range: 12.9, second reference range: 13.3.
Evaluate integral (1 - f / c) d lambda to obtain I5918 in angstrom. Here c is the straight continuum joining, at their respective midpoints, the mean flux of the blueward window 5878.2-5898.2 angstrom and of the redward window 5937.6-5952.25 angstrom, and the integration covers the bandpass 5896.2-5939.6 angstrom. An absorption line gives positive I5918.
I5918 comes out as -3.8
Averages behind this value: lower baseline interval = 11.2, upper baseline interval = 12.7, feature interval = 13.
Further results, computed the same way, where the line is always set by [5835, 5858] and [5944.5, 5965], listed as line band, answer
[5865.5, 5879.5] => -0.82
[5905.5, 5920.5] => -0.27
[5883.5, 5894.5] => 2.01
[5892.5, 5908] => 0.54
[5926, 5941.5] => -1.16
